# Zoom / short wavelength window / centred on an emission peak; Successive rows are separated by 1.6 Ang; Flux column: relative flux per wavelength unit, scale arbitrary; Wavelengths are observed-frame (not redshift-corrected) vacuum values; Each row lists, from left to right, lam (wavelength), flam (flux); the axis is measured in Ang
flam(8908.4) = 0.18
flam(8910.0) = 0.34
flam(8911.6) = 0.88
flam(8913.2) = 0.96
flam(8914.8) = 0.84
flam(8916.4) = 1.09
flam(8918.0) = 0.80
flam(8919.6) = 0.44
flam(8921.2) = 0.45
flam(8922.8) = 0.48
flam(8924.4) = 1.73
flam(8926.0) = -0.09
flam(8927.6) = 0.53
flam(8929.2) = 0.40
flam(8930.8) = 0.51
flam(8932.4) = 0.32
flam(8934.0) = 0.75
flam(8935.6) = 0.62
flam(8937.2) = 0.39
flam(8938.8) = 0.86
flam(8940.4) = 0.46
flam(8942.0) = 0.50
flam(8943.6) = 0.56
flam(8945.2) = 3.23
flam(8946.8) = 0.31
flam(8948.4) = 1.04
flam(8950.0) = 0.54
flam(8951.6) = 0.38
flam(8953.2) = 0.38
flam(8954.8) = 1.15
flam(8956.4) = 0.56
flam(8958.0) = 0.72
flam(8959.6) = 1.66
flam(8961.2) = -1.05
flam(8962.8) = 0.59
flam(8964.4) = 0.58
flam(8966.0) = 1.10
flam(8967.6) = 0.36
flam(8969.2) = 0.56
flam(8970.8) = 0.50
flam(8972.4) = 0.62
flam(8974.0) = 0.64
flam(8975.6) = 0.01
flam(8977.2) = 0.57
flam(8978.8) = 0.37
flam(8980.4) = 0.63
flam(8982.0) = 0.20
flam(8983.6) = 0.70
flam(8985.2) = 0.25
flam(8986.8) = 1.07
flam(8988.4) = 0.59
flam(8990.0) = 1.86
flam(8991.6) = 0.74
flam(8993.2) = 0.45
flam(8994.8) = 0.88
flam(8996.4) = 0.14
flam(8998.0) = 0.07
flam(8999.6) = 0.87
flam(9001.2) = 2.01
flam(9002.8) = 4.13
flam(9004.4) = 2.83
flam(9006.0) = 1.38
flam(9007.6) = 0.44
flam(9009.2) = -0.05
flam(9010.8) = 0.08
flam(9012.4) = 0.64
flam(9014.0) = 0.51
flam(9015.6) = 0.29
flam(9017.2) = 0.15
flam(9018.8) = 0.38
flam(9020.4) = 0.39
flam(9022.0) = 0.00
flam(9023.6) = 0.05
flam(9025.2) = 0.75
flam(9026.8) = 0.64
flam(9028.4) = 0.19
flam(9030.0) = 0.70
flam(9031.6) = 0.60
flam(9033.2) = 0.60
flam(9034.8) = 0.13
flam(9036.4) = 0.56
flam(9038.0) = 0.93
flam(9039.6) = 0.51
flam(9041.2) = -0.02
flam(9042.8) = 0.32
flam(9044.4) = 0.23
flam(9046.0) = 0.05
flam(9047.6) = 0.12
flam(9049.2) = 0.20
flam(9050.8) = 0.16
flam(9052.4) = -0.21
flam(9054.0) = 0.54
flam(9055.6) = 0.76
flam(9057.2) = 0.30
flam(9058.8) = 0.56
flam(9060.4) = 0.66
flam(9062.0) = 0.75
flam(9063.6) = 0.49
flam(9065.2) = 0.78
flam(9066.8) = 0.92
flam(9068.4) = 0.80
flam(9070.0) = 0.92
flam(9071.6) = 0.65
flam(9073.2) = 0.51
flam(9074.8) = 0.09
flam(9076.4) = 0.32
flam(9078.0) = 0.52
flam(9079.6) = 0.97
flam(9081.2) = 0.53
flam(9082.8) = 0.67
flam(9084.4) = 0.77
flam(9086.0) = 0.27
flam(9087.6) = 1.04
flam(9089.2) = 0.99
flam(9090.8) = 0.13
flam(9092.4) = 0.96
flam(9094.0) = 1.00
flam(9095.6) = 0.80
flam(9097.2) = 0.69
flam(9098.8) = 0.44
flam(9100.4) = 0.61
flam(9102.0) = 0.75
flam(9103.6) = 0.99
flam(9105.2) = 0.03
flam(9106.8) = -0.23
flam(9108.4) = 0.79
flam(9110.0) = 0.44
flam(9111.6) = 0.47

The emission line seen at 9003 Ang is H-beta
